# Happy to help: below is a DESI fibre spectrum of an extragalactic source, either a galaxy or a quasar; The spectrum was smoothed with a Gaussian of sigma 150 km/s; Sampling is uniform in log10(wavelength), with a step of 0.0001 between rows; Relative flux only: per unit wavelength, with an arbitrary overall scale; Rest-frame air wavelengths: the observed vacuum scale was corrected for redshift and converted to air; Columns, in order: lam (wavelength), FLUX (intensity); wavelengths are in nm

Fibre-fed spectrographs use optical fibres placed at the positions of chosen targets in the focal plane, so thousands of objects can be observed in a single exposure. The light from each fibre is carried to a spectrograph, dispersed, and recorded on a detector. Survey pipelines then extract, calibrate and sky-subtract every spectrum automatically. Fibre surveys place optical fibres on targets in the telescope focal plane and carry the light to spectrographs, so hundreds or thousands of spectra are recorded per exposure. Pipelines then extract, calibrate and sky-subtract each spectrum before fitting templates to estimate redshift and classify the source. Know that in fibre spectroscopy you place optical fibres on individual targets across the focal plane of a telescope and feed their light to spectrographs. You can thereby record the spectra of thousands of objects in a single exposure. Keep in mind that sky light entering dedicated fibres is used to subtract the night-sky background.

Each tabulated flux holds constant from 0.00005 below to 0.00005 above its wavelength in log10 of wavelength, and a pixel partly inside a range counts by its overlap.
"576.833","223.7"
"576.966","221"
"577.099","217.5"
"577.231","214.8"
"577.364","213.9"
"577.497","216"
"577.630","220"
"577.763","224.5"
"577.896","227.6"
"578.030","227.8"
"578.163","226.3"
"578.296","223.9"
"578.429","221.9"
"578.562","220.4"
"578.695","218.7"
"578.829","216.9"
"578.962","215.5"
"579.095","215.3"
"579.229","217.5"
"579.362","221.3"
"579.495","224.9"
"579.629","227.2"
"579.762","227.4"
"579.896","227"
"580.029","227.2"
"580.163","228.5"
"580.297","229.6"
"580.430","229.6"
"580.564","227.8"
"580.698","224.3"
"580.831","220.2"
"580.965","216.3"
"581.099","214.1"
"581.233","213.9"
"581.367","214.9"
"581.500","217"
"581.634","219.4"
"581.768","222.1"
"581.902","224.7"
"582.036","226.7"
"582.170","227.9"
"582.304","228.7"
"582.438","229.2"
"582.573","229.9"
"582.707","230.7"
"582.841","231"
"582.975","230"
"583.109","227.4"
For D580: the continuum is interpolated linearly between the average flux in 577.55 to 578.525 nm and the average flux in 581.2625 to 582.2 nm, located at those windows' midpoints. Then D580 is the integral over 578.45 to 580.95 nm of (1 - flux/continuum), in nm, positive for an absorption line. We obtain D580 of -0.002 nm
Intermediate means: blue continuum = 224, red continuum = 221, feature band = 223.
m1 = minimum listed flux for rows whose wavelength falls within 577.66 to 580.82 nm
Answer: 215.3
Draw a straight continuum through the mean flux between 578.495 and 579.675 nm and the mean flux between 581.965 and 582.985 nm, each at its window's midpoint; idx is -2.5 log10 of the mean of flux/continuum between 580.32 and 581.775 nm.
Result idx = 0.02 mag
